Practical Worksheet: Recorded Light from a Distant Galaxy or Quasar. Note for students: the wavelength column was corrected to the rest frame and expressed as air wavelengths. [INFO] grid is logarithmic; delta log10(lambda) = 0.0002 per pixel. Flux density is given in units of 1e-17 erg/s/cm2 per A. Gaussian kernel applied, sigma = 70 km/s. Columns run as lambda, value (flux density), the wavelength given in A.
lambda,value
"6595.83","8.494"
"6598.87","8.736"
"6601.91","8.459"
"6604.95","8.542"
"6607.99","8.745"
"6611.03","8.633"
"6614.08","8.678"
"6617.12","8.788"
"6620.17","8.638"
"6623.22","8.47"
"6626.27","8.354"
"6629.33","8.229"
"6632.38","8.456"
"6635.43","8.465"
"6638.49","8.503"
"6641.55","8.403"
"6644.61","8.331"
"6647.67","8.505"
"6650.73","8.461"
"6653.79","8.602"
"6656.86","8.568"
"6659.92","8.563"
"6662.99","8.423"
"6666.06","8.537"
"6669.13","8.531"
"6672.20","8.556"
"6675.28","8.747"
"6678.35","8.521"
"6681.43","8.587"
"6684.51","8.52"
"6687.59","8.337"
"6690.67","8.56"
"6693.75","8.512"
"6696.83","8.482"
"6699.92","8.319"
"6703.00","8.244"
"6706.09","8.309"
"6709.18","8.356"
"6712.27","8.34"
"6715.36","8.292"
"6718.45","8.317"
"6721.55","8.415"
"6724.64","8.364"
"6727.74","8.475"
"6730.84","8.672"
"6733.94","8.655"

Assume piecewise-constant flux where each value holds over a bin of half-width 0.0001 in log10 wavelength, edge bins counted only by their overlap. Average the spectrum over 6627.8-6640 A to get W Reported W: 8.41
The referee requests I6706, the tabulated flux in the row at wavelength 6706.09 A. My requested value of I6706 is 8.309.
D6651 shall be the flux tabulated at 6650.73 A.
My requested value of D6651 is 8.461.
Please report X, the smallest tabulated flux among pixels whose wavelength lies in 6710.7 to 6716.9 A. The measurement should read 8.292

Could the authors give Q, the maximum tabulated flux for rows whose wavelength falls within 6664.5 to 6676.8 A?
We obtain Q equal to 8.747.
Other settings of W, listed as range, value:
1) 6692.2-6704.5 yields 8.39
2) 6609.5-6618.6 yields 8.7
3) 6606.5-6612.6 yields 8.69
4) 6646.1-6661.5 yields 8.54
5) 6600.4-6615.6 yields 8.61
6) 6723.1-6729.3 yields 8.42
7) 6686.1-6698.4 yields 8.47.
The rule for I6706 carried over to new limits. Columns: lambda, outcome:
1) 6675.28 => 8.747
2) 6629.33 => 8.229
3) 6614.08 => 8.678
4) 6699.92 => 8.319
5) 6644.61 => 8.331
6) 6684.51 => 8.52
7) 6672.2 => 8.556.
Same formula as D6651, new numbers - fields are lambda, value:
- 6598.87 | 8.736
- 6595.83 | 8.494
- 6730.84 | 8.672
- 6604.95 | 8.542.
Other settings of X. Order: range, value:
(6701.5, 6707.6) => 8.244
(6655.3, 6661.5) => 8.563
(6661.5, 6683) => 8.423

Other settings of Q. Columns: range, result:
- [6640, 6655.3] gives 8.602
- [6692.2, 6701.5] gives 8.512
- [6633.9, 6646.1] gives 8.503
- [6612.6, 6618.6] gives 8.788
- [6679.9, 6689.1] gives 8.587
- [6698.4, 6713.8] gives 8.356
